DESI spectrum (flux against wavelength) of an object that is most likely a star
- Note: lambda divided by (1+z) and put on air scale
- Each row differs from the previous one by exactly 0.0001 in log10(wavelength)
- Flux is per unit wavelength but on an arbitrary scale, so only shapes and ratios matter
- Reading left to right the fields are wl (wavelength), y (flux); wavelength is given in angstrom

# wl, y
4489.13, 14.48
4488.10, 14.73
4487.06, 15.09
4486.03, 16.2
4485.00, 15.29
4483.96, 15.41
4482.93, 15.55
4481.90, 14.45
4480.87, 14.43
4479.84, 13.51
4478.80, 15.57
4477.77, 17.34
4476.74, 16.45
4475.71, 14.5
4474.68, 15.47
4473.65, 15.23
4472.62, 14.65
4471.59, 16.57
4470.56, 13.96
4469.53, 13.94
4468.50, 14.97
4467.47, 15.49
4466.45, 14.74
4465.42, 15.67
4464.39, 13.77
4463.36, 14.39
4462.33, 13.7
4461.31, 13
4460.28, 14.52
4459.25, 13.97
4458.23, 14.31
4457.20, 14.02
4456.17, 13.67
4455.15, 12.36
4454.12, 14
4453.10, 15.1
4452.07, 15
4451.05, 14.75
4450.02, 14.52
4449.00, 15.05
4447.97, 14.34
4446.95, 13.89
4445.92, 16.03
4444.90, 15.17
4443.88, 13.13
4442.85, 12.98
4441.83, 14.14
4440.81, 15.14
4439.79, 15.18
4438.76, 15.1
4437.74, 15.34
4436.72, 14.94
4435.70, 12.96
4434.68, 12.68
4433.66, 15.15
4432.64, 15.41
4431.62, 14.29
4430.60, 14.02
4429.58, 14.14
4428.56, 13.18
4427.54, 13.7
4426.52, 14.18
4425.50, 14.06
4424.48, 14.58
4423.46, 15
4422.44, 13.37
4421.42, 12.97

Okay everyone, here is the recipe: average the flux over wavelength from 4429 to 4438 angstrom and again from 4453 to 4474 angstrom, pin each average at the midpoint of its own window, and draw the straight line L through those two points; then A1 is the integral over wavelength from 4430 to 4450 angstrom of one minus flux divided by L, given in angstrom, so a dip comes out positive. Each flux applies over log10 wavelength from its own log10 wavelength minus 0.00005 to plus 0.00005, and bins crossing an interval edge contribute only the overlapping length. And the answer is -0.2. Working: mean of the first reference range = 14.3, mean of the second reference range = 14.4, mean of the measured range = 14.5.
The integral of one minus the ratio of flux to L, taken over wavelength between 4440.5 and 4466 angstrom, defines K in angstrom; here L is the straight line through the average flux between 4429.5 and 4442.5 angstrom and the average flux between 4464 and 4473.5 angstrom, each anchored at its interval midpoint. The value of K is 0.8 angstrom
